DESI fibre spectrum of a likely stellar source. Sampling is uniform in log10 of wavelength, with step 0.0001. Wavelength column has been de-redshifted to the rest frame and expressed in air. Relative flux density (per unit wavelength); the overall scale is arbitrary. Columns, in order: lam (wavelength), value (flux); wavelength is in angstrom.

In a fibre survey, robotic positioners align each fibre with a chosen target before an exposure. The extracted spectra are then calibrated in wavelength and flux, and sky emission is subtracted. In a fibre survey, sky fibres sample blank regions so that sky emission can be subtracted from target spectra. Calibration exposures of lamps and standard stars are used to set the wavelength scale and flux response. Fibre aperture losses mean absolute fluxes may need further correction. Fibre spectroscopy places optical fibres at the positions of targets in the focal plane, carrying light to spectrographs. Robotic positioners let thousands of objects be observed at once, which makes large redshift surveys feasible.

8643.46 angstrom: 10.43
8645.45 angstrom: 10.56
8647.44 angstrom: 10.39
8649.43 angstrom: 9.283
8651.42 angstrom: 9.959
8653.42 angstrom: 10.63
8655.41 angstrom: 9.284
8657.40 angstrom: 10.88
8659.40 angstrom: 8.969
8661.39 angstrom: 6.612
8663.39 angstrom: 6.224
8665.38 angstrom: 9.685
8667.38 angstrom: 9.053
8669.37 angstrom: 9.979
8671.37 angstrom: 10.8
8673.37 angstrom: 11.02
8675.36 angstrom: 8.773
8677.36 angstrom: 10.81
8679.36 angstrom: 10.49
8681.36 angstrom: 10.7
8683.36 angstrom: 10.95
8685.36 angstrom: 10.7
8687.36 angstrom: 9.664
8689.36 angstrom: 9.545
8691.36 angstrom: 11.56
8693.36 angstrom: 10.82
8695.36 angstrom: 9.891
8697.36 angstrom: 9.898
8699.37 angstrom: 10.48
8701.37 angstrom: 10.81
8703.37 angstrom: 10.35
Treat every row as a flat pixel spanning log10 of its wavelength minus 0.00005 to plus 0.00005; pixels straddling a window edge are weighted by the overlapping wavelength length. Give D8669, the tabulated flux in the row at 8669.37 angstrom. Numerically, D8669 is 9.979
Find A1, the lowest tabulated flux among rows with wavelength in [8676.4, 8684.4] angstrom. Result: 10.49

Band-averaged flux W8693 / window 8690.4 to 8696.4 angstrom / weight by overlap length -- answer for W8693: 10.8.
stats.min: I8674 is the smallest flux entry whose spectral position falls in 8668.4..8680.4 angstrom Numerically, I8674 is 8.773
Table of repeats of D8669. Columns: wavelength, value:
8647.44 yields 10.39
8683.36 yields 10.95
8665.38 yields 9.685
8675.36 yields 8.773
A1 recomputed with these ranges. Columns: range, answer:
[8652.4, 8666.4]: 6.224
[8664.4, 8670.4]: 9.053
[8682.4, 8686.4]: 10.7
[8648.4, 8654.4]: 9.283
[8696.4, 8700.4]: 9.898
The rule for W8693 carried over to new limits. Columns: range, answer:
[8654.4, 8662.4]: 8.94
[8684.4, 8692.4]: 10.4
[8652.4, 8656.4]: 9.95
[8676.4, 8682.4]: 10.7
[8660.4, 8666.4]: 7.51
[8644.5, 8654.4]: 10.2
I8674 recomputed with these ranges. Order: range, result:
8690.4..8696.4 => 9.891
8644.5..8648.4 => 10.39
